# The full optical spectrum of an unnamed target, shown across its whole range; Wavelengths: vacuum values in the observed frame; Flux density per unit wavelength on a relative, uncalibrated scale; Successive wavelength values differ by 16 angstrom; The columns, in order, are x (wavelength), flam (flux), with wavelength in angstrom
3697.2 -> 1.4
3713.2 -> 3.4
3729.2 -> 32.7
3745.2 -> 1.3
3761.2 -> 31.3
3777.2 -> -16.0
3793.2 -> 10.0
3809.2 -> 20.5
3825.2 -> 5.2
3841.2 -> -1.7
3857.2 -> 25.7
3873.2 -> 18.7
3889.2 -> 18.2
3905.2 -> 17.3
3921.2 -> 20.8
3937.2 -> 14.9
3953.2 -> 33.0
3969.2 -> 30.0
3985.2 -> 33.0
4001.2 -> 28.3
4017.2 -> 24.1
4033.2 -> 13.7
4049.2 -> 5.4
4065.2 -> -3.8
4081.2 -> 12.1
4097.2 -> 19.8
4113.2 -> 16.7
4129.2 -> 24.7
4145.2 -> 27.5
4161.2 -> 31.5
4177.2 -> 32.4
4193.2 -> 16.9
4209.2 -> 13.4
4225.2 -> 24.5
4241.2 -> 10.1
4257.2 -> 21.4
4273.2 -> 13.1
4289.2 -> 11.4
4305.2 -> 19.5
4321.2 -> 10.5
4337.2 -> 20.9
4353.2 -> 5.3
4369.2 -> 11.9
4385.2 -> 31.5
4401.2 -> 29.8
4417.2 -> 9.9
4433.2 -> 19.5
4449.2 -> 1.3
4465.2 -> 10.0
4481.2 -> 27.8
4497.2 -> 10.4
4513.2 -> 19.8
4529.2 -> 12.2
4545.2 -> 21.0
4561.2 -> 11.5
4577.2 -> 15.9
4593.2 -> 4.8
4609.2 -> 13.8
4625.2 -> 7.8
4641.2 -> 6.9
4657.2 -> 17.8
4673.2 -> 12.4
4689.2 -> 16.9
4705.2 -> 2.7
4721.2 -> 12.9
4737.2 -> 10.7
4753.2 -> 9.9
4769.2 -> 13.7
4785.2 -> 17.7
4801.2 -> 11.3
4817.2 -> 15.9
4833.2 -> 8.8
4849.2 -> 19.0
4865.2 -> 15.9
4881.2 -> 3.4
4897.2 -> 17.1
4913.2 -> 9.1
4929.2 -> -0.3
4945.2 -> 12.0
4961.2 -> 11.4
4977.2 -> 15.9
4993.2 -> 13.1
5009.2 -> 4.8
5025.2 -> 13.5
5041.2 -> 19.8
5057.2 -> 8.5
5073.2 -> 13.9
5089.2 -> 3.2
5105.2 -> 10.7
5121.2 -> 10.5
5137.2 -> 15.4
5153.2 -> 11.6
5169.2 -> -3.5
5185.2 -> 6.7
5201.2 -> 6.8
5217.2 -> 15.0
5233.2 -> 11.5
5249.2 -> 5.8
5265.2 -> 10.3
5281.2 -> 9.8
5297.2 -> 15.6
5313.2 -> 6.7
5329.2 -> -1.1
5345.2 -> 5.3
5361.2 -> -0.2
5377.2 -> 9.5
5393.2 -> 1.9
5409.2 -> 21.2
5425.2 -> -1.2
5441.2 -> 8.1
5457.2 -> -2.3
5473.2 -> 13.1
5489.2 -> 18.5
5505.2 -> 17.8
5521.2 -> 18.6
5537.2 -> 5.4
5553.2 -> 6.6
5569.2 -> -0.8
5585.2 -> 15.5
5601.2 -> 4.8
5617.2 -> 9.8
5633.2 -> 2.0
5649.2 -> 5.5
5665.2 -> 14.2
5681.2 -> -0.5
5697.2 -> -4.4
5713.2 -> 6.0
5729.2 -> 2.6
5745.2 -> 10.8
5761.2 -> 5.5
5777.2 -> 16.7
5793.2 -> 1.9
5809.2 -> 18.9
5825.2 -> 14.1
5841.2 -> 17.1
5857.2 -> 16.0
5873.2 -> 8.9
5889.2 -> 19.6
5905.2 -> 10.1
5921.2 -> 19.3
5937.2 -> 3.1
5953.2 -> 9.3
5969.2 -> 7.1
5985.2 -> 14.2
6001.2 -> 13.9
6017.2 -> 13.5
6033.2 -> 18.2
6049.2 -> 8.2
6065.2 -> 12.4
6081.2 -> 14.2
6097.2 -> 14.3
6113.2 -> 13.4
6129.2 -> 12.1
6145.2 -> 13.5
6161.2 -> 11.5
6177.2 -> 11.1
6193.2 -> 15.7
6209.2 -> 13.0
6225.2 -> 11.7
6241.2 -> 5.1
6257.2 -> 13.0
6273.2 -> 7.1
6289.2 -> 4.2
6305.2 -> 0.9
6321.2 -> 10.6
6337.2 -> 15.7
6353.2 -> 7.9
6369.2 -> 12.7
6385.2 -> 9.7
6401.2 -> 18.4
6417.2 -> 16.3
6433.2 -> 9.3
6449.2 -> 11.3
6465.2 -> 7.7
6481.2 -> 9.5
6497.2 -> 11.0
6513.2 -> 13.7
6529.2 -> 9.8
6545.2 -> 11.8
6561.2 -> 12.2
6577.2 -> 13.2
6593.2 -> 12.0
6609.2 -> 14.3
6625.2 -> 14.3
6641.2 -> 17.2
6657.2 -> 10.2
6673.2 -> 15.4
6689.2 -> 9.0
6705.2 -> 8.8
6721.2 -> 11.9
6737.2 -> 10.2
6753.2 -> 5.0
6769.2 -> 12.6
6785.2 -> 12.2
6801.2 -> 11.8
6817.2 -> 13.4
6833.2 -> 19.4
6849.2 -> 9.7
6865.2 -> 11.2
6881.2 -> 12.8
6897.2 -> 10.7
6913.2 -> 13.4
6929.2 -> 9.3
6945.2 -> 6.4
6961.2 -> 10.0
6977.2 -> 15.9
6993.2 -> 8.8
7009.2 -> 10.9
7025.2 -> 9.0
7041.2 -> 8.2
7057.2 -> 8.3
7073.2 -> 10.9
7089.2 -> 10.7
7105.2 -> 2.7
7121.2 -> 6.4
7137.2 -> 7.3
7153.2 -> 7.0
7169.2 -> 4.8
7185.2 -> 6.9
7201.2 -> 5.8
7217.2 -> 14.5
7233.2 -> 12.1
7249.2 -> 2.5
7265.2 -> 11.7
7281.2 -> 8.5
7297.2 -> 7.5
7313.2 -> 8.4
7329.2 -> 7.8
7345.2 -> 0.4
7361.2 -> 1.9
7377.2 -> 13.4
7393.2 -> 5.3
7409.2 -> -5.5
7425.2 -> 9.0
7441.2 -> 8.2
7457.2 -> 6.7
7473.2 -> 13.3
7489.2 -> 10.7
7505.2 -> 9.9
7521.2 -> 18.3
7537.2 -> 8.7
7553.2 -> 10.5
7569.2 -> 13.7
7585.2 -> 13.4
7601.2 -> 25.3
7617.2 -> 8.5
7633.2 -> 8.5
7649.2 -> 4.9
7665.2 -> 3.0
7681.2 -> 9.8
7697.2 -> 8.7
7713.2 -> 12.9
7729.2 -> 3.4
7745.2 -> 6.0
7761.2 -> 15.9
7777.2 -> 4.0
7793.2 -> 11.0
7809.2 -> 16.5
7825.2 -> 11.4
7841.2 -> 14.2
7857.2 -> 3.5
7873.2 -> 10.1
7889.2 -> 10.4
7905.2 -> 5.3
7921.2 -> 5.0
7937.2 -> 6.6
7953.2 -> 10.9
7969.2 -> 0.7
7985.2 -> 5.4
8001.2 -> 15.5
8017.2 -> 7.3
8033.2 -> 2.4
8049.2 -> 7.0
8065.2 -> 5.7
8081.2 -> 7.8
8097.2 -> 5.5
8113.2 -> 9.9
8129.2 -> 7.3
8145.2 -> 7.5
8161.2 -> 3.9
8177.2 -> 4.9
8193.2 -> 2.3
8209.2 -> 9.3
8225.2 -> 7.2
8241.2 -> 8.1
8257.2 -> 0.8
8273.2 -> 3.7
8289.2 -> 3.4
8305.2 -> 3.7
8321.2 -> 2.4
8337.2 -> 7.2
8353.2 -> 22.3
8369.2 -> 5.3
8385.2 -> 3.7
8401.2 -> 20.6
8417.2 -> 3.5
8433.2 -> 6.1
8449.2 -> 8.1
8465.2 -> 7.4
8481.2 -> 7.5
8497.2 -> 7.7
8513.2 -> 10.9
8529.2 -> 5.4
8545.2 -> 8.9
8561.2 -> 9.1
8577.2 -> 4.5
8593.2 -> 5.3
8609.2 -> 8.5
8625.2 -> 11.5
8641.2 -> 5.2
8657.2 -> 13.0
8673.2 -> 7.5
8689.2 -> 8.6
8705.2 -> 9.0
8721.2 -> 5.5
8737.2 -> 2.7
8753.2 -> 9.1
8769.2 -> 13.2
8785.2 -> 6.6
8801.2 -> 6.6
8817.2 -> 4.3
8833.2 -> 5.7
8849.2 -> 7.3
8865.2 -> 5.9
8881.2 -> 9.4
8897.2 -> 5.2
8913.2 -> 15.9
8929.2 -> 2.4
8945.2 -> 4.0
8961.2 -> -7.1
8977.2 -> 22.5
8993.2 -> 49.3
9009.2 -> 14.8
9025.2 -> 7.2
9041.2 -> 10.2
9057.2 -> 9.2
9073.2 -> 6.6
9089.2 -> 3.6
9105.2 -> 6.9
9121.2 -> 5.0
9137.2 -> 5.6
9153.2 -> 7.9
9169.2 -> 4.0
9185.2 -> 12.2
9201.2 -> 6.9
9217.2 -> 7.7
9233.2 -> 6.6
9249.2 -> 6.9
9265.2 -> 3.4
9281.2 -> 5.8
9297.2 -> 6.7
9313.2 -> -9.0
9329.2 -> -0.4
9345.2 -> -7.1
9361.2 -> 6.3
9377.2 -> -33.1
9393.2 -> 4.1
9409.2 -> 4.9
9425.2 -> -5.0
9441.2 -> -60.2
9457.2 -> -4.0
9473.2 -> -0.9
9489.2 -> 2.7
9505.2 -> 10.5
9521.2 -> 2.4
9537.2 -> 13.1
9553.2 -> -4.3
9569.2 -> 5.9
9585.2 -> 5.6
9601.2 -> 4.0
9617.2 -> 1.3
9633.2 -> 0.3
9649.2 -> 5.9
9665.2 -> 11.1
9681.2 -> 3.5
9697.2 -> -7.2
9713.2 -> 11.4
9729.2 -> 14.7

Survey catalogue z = 1.41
